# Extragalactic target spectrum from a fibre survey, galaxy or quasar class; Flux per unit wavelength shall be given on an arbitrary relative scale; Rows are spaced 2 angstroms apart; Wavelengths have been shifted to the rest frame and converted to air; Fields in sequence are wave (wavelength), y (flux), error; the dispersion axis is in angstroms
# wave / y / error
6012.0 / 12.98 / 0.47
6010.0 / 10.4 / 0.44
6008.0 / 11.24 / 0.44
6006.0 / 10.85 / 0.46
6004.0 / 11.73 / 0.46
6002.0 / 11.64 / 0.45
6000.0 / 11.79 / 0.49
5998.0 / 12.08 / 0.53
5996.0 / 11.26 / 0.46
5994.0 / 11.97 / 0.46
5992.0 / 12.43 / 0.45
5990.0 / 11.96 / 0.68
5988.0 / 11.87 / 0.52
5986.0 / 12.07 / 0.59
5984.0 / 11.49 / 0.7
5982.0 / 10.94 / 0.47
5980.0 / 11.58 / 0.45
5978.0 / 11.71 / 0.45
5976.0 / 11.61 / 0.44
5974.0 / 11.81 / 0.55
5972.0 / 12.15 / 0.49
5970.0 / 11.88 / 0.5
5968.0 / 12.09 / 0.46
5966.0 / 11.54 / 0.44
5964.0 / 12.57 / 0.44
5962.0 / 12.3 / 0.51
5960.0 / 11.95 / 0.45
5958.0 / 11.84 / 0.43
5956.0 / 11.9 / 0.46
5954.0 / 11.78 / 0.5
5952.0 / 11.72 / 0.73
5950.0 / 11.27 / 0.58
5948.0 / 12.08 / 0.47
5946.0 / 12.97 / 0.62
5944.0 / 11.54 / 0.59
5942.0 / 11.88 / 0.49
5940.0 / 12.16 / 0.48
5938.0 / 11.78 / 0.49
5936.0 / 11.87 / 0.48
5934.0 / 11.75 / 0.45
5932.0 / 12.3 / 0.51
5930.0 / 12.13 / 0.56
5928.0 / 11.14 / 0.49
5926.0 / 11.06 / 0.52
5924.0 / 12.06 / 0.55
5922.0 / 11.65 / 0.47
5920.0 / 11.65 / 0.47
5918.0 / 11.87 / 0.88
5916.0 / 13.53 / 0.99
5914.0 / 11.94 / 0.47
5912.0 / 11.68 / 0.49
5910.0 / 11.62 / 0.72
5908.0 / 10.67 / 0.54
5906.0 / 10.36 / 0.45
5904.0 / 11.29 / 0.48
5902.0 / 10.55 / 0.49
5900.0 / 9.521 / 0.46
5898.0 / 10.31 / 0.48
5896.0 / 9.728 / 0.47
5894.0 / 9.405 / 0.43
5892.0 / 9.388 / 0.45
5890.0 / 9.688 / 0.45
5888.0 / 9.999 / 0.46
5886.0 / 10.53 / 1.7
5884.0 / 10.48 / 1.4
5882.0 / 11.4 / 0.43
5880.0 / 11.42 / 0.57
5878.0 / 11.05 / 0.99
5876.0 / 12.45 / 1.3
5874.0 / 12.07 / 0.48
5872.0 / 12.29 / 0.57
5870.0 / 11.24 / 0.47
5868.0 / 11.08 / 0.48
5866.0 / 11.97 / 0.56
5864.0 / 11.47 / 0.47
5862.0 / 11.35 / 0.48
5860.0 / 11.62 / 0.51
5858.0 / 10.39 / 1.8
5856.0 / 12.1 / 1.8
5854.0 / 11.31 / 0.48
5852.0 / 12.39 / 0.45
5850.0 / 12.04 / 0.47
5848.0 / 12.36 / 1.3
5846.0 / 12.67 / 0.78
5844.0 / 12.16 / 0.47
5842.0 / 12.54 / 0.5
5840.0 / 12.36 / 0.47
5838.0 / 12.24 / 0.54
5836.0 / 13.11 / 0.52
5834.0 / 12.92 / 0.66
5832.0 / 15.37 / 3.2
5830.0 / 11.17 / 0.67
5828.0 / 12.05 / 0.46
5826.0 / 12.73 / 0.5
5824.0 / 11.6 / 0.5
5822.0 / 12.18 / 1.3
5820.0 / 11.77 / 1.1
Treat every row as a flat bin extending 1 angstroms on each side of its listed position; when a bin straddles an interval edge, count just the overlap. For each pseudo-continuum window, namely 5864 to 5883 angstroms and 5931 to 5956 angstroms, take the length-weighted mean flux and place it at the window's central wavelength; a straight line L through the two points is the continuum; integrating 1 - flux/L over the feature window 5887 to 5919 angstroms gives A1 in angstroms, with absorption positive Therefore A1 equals 2.85 angstroms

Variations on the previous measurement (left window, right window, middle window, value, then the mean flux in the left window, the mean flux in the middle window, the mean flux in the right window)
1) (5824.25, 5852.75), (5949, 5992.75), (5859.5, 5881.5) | 1.3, 12.6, 11.6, 11.8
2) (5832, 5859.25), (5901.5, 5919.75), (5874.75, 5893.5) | 1.8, 12.3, 10.7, 11.5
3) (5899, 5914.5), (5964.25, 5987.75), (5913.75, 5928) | -1.1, 10.9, 11.9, 11.7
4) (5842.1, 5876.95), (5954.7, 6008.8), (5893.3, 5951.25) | 1.8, 11.8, 11.5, 11.8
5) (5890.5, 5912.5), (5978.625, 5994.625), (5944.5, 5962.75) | -1.2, 10.4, 12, 11.8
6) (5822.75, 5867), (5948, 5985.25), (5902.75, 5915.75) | 0.6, 12.2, 11.4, 11.8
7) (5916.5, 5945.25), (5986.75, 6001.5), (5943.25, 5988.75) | 0.0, 11.8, 11.9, 11.9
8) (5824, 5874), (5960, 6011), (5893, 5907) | 2.1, 12.1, 10.2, 11.7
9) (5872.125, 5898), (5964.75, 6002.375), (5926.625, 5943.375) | -0.9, 10.7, 11.9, 11.8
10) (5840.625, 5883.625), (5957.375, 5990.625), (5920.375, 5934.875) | 0.1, 11.8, 11.7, 11.8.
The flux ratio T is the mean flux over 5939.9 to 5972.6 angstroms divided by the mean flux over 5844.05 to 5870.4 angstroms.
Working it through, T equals 1.02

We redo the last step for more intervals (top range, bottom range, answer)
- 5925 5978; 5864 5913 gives 1.09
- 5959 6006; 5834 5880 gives 0.99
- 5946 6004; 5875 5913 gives 1.12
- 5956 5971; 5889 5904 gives 1.21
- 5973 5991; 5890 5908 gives 1.16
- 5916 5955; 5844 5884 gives 1.01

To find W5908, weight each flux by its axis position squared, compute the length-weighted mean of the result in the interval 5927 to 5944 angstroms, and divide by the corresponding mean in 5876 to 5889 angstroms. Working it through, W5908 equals 1.1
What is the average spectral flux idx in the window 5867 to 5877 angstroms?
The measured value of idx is 11.8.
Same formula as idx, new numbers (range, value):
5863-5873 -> 11.6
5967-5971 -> 12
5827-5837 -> 12.9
